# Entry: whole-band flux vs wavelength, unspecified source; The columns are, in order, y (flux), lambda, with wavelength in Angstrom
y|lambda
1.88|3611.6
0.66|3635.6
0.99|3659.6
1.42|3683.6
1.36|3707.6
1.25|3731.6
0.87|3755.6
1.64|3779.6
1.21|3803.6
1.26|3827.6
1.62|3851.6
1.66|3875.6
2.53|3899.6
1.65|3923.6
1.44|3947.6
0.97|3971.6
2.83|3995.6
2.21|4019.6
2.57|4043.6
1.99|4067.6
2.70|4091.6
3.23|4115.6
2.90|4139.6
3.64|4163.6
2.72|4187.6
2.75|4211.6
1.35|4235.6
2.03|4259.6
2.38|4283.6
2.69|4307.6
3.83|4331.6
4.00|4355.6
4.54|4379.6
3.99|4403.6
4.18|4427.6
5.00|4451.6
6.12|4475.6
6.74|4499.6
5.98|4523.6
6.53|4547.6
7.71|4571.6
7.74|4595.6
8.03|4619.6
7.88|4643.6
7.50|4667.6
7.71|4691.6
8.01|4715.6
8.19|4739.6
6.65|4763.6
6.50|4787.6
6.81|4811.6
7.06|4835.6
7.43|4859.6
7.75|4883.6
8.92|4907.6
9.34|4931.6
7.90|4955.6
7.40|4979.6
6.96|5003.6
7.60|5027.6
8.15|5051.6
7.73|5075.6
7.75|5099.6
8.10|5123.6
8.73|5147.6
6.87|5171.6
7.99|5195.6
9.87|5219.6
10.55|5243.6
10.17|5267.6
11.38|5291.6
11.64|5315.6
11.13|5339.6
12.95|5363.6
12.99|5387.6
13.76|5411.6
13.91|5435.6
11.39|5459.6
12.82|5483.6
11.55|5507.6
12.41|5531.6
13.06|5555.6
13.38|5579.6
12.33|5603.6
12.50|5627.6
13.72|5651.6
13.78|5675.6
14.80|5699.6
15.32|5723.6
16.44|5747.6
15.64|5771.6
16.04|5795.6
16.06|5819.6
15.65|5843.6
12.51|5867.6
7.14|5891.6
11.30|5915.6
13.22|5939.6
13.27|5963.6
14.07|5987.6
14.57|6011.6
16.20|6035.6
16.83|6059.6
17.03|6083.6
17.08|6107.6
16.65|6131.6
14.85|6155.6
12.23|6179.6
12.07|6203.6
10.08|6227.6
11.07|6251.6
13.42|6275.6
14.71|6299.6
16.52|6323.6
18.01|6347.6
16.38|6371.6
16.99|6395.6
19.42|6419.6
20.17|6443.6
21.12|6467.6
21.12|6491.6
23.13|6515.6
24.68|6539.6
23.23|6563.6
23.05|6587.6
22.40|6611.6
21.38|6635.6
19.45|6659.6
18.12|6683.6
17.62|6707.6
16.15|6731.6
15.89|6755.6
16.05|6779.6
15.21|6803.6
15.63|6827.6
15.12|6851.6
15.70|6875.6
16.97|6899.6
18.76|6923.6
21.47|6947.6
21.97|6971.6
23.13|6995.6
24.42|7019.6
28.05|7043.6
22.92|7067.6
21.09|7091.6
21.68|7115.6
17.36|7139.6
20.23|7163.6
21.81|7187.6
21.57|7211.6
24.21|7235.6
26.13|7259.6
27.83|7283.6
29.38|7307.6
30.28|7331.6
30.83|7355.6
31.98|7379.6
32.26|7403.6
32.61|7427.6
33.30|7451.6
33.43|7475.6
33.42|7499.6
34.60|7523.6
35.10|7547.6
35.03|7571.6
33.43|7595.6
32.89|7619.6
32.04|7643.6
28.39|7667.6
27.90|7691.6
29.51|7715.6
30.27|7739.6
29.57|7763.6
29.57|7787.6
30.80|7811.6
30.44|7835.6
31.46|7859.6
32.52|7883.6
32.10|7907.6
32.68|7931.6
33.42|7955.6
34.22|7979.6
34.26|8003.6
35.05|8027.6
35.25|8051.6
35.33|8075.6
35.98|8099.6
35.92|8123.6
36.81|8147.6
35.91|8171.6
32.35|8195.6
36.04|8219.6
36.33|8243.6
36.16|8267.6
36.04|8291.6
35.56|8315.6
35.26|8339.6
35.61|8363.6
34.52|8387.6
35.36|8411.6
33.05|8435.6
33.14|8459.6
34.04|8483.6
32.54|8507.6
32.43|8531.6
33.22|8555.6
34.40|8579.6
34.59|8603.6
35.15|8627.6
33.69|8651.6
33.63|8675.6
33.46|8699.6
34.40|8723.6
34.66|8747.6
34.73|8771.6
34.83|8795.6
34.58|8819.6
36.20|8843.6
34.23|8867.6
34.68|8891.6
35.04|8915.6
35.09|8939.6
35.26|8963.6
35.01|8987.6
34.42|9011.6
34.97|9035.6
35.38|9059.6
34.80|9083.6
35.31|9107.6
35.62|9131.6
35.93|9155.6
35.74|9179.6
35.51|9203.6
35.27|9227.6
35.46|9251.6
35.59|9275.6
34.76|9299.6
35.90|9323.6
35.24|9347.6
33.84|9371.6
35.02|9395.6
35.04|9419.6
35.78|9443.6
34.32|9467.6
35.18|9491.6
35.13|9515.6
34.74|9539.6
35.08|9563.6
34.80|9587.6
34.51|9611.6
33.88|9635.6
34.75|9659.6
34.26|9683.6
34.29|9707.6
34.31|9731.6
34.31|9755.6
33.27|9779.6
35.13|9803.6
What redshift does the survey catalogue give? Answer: 0.00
